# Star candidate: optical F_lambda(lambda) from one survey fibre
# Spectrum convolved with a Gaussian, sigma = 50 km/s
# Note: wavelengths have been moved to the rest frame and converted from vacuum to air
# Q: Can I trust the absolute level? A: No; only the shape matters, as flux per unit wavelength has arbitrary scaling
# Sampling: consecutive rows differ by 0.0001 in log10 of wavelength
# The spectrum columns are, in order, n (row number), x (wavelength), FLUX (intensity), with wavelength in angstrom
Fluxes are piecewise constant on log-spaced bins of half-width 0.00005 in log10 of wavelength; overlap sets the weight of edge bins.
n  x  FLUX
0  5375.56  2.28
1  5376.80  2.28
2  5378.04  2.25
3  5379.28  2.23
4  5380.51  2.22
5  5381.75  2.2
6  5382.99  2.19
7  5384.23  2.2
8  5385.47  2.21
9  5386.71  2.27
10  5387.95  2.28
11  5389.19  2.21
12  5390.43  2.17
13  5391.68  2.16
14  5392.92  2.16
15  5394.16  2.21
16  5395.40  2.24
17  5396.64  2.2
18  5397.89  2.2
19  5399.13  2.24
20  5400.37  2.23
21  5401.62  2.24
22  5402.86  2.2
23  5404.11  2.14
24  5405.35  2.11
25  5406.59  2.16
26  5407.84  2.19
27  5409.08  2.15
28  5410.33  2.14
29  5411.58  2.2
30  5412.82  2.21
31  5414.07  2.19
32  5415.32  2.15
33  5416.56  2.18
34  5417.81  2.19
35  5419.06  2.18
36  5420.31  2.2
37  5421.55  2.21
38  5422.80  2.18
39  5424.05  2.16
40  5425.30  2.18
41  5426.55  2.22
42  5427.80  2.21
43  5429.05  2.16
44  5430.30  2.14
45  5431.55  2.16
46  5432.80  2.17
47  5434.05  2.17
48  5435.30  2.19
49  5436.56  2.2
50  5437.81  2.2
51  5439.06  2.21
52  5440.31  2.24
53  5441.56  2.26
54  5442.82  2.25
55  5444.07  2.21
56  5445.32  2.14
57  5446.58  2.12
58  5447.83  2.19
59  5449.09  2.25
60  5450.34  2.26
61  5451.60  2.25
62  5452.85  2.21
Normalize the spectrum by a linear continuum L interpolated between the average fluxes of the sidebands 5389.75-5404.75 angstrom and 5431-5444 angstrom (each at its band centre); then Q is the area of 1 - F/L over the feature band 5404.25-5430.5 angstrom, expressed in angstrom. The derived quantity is 0.30 angstrom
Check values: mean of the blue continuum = 2.2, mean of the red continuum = 2.21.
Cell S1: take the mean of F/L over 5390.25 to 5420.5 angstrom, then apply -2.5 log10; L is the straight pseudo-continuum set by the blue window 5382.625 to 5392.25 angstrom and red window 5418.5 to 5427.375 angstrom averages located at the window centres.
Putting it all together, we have 0.01 mag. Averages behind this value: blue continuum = 2.21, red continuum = 2.19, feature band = 2.18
